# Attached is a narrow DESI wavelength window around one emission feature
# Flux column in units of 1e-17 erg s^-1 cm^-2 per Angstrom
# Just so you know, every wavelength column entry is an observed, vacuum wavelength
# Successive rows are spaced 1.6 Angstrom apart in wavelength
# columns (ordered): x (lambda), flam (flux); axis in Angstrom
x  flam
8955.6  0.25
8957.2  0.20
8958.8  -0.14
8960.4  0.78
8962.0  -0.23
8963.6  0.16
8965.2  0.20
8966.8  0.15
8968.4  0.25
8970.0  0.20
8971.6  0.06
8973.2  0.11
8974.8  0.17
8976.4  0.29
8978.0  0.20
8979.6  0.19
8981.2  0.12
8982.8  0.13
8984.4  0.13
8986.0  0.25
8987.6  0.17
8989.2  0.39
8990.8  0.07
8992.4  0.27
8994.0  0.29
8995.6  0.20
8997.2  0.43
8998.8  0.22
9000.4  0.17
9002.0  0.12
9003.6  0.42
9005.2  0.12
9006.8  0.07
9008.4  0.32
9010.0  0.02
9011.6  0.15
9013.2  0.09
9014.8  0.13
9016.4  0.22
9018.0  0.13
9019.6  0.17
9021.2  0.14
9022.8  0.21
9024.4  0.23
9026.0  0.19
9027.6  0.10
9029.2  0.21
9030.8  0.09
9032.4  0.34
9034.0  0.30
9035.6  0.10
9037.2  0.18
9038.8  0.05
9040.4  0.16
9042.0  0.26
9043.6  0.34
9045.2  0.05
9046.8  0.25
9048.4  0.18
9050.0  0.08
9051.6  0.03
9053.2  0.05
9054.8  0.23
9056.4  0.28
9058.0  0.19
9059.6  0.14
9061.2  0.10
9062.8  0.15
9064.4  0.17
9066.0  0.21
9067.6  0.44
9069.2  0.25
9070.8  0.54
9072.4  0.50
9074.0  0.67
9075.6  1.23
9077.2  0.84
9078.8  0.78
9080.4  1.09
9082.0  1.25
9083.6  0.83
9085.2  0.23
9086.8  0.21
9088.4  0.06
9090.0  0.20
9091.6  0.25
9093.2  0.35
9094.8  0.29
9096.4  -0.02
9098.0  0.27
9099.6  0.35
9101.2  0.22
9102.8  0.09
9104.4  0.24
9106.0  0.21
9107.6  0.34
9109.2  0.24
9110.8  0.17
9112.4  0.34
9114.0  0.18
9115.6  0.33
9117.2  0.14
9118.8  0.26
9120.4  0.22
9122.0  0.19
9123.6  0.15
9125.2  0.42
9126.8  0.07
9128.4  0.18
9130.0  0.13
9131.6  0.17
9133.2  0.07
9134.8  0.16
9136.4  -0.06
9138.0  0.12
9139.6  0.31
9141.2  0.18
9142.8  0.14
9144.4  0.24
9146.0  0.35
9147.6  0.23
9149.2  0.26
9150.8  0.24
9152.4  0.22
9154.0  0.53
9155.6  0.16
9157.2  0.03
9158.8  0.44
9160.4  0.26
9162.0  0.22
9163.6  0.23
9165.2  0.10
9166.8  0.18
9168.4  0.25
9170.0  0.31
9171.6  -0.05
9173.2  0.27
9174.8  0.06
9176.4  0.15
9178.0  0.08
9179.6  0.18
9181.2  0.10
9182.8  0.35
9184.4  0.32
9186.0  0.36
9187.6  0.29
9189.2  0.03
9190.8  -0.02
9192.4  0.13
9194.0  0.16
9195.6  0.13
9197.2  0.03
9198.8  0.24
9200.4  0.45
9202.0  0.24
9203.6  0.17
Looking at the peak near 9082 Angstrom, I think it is [O II]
